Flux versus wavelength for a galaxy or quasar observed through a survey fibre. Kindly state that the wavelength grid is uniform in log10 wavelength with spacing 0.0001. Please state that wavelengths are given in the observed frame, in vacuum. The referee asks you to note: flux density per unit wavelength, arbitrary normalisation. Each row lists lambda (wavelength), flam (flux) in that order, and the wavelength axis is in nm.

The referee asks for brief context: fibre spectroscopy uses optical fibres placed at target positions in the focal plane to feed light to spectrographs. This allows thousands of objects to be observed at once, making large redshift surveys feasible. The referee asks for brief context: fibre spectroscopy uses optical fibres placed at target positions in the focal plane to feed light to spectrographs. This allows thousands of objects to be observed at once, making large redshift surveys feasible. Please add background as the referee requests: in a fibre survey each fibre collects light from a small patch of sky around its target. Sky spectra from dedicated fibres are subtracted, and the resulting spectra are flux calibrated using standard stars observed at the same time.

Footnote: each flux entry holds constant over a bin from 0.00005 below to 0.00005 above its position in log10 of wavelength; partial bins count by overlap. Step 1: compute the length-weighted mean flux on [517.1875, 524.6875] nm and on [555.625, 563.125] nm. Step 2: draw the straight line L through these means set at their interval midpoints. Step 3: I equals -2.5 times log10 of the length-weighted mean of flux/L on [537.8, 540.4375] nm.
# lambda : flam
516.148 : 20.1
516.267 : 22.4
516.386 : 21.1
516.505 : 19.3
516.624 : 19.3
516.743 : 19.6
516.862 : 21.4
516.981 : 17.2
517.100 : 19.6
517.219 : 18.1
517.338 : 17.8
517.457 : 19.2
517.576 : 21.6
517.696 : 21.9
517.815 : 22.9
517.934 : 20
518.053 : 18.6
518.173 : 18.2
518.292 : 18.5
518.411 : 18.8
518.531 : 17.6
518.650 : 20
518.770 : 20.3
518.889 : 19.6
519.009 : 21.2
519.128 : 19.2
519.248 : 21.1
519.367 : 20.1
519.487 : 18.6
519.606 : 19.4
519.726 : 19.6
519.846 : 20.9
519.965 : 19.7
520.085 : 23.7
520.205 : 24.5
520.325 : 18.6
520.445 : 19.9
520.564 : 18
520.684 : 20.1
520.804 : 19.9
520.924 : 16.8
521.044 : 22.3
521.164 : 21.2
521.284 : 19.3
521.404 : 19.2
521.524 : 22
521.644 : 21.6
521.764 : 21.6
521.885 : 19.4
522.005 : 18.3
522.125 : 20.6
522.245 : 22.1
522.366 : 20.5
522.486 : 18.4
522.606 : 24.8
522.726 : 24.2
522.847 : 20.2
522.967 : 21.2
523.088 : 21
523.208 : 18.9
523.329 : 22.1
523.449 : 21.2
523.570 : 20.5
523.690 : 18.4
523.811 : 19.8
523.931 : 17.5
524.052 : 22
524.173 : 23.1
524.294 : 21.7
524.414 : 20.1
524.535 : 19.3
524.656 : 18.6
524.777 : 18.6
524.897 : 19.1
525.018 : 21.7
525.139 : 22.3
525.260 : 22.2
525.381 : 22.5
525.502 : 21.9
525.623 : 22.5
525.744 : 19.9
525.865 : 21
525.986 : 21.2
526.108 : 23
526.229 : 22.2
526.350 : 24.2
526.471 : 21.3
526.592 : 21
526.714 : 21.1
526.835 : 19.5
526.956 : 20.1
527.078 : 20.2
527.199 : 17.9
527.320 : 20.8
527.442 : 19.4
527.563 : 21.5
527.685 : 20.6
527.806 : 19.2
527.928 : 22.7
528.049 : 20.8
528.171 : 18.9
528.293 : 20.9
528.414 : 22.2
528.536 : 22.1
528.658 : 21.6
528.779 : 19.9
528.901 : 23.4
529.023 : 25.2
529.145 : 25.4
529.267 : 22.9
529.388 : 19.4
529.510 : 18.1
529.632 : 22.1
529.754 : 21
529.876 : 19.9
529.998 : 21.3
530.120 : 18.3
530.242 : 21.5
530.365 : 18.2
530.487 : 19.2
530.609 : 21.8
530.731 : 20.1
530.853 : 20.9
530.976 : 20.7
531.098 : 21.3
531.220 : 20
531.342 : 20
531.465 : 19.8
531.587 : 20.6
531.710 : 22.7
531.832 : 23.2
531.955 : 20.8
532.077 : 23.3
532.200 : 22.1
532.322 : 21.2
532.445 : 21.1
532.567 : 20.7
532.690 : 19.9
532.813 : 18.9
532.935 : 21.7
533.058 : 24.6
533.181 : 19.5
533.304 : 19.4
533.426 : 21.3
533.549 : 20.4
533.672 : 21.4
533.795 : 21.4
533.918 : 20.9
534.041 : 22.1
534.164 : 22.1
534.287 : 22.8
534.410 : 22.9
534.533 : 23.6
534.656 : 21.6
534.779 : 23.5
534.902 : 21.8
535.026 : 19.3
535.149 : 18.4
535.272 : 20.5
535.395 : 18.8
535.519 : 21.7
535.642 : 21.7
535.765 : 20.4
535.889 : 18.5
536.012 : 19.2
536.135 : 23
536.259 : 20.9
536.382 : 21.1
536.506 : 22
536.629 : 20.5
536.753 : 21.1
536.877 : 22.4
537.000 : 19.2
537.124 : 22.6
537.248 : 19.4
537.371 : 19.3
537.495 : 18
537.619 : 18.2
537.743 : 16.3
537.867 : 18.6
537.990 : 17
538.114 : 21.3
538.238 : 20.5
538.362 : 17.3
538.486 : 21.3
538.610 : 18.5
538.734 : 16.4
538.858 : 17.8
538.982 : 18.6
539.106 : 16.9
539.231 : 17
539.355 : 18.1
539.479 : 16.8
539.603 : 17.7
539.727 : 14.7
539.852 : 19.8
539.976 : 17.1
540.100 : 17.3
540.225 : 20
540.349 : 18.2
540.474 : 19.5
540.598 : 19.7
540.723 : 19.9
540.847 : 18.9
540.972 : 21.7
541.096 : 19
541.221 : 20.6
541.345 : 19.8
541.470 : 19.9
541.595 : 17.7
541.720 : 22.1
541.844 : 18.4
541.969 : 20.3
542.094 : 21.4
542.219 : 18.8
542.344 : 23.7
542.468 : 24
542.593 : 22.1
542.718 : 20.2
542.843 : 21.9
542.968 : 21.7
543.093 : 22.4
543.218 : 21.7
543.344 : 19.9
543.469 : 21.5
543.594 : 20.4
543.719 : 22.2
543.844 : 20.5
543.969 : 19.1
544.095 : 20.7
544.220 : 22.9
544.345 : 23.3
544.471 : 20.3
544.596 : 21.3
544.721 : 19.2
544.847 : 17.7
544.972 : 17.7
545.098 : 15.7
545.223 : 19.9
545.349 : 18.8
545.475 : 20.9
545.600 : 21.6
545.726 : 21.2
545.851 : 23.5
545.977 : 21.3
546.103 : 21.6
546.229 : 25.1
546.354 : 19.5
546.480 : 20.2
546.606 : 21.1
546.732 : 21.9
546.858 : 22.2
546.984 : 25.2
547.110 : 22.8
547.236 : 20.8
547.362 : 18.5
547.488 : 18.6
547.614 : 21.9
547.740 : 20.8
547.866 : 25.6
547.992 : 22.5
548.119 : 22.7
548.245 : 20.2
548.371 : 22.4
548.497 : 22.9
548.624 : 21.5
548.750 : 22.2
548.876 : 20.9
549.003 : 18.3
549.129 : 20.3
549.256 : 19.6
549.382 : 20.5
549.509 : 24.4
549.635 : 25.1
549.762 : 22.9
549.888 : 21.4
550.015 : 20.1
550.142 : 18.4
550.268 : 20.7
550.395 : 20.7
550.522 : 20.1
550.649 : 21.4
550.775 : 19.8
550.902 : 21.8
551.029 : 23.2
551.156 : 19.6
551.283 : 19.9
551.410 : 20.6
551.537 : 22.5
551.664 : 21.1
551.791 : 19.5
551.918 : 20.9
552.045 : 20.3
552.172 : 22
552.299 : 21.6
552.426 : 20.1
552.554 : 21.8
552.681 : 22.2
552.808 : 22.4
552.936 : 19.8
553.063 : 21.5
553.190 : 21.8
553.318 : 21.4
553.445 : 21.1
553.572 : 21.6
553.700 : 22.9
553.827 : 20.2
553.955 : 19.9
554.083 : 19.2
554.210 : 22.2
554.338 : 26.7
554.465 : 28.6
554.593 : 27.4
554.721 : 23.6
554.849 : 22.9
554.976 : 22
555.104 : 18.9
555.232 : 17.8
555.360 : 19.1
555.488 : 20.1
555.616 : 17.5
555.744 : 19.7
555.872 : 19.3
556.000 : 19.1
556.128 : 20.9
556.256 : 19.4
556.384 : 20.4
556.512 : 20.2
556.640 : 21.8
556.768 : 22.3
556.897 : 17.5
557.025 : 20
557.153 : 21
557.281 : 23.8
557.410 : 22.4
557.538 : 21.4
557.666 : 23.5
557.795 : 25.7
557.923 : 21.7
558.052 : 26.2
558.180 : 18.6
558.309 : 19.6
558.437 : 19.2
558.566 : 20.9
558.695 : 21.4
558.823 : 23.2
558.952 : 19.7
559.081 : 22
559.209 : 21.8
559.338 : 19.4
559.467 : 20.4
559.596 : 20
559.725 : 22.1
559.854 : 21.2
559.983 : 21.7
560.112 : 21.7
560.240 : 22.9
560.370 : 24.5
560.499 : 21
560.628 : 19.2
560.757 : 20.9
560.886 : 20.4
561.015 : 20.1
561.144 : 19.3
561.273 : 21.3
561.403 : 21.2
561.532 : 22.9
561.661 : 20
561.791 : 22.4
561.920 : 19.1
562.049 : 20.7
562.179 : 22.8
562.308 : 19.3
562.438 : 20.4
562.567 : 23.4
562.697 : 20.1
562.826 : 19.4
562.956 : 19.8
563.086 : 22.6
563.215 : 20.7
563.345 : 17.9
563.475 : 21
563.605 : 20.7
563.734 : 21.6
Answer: 0.140 mag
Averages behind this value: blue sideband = 20.3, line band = 18.1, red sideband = 21.1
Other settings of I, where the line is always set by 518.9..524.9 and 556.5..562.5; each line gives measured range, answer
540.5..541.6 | 0.06 mag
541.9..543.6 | -0.03 mag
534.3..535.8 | -0.03 mag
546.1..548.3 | -0.04 mag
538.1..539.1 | 0.11 mag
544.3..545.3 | 0.09 mag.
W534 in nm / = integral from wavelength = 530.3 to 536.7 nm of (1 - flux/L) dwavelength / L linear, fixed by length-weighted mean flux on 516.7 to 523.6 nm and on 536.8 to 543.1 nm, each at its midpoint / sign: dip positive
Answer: -0.445 nm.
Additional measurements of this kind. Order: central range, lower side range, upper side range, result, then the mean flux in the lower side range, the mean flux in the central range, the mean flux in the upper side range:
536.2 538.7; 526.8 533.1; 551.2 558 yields 0.158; 21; 19.7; 21.3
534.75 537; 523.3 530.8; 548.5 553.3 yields 0.026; 20.9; 20.7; 21.1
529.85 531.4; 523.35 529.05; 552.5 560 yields 0.055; 20.9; 20.3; 21.4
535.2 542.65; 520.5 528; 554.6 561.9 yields 0.467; 20.7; 19.6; 21.1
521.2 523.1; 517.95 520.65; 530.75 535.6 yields -0.075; 19.8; 20.9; 21.2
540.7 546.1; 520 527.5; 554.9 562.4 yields 0.057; 20.7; 20.6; 20.9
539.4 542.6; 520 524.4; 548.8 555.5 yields 0.241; 20.7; 19.5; 21.4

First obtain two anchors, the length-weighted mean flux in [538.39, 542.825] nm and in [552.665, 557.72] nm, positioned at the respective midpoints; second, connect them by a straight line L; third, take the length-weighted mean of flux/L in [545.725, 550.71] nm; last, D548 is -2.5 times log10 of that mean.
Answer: -0.062 mag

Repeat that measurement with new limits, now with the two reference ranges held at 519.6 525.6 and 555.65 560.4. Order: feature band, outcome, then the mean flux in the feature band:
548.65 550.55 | 0.00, 21.1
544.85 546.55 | 0.03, 20.4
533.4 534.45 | -0.04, 21.7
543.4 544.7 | -0.01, 21.2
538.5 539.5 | 0.18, 17.7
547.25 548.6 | -0.03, 21.6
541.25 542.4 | 0.04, 20.2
